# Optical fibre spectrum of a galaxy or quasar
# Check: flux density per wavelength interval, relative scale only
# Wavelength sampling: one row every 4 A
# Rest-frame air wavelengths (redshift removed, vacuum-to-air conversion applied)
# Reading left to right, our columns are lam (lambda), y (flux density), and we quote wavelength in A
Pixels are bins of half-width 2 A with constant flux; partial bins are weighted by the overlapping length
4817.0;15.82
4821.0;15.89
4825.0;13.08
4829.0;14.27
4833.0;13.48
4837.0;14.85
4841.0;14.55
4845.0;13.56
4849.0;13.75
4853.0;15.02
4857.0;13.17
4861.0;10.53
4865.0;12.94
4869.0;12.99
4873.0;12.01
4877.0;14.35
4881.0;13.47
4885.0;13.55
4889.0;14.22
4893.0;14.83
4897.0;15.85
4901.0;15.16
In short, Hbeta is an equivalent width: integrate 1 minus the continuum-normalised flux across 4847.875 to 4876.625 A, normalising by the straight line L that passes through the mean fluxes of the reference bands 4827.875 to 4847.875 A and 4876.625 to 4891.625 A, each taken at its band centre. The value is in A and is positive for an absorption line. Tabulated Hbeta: 2.1 A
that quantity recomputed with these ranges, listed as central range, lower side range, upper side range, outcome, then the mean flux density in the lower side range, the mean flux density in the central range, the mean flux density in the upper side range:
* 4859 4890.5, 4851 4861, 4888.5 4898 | 2.7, 13.4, 13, 15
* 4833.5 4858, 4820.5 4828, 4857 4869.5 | -2.0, 14.2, 14.1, 12.2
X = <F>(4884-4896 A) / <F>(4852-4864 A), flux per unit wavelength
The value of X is 1.1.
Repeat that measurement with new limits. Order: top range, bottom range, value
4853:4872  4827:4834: 0.91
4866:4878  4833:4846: 0.91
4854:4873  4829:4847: 0.89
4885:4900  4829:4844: 1.04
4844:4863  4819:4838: 0.92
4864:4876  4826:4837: 0.91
